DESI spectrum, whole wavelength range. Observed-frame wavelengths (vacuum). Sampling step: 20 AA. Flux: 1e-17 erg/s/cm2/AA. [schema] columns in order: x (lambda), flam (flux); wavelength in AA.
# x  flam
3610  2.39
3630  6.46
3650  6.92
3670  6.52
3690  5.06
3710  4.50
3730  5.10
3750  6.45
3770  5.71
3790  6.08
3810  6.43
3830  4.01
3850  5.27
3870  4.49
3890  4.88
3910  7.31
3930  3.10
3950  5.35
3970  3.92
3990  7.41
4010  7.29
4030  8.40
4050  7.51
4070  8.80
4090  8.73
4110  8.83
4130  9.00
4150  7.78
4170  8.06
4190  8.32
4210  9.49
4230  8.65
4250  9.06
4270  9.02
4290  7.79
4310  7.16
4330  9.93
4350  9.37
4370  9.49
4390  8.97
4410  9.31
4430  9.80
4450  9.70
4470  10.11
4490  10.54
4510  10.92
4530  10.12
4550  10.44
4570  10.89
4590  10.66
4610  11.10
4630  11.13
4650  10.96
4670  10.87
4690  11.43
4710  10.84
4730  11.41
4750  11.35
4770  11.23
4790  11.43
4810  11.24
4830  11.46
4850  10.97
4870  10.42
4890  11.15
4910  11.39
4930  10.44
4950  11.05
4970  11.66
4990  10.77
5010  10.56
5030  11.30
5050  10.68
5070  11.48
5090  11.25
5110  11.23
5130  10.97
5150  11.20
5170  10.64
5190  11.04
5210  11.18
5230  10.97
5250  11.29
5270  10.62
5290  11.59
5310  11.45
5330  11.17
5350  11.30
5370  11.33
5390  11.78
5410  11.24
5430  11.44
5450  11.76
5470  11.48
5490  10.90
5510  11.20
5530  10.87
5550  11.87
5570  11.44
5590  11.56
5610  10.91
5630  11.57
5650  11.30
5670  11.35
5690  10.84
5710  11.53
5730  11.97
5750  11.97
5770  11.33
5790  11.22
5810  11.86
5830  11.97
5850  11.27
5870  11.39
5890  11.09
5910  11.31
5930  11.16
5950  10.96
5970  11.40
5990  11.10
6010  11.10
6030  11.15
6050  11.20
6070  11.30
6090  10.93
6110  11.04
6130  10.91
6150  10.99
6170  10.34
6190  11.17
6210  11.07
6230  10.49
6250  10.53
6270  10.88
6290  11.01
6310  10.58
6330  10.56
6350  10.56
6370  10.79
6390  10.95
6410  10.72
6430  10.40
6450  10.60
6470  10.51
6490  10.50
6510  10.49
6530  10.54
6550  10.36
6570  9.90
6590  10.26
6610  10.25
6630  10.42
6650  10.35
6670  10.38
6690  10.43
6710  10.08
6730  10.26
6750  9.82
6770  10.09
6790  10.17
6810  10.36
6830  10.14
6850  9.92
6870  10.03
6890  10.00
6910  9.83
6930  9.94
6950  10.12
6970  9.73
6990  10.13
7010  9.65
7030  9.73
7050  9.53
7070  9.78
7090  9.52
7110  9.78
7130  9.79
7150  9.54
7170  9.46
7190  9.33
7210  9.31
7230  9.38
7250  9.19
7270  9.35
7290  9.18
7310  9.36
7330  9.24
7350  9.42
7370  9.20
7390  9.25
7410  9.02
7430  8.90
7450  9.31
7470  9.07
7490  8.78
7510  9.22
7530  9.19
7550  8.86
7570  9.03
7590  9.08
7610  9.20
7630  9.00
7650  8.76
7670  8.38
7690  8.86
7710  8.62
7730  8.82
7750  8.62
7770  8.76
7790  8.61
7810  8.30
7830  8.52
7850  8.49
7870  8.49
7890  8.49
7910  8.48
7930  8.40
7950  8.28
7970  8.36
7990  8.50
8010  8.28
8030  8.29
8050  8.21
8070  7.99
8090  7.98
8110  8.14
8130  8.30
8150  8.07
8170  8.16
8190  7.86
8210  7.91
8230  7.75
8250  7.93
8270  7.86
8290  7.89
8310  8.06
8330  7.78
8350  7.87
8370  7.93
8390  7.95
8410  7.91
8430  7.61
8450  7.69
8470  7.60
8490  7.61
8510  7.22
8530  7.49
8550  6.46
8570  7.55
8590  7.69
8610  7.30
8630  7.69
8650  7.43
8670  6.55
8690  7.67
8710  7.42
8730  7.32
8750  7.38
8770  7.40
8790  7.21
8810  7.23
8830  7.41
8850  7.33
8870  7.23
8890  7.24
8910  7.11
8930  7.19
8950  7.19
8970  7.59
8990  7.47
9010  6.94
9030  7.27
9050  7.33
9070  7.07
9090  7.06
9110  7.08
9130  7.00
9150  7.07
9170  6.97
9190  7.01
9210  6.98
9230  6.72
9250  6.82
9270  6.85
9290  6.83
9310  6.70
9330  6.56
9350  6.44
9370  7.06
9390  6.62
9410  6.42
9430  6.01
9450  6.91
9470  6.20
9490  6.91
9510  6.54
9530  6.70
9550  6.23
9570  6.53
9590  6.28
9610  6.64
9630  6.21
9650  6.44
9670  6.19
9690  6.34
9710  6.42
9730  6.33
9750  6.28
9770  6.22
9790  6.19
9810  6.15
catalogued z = 0.00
